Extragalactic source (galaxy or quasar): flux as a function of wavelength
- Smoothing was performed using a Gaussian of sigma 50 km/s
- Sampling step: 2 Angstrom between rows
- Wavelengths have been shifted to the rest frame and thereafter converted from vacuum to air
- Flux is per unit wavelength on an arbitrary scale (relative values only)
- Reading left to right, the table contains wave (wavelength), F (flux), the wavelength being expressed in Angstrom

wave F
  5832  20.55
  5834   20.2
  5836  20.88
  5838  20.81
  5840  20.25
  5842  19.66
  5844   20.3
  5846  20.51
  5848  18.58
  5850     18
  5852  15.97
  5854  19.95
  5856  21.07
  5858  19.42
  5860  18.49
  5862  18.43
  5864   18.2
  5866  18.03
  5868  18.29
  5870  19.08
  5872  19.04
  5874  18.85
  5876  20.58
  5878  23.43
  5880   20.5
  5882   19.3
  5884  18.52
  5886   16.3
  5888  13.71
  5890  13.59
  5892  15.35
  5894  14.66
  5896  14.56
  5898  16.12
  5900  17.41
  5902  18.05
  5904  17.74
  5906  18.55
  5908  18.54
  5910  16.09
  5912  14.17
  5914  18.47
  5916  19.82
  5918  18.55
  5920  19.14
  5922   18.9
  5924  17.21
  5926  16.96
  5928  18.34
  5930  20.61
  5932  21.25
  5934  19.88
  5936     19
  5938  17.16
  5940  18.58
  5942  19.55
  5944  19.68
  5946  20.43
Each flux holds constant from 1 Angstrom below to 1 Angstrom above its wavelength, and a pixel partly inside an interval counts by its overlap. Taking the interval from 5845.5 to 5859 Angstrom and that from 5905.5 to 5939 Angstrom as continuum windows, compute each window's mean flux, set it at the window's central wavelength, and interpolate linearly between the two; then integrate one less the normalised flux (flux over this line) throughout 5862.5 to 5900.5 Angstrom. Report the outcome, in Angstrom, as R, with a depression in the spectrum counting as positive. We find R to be 2.2 Angstrom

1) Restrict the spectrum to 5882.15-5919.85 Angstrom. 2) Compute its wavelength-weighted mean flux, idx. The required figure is 16.8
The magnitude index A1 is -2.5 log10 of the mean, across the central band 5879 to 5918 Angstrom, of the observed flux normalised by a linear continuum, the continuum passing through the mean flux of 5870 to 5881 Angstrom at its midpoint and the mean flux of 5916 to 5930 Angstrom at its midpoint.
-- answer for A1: 0.15 mag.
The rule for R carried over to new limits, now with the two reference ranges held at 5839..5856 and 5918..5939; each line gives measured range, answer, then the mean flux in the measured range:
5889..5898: 2.04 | 14.7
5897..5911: 1.08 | 17.5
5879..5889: 0.74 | 17.7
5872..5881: -0.72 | 20.6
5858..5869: 0.45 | 18.4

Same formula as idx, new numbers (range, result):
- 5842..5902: 18.2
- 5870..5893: 18.1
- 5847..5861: 18.8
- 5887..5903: 15.4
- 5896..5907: 17.3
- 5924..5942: 18.9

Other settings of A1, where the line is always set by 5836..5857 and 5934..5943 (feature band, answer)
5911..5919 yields 0.070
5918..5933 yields -0.003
